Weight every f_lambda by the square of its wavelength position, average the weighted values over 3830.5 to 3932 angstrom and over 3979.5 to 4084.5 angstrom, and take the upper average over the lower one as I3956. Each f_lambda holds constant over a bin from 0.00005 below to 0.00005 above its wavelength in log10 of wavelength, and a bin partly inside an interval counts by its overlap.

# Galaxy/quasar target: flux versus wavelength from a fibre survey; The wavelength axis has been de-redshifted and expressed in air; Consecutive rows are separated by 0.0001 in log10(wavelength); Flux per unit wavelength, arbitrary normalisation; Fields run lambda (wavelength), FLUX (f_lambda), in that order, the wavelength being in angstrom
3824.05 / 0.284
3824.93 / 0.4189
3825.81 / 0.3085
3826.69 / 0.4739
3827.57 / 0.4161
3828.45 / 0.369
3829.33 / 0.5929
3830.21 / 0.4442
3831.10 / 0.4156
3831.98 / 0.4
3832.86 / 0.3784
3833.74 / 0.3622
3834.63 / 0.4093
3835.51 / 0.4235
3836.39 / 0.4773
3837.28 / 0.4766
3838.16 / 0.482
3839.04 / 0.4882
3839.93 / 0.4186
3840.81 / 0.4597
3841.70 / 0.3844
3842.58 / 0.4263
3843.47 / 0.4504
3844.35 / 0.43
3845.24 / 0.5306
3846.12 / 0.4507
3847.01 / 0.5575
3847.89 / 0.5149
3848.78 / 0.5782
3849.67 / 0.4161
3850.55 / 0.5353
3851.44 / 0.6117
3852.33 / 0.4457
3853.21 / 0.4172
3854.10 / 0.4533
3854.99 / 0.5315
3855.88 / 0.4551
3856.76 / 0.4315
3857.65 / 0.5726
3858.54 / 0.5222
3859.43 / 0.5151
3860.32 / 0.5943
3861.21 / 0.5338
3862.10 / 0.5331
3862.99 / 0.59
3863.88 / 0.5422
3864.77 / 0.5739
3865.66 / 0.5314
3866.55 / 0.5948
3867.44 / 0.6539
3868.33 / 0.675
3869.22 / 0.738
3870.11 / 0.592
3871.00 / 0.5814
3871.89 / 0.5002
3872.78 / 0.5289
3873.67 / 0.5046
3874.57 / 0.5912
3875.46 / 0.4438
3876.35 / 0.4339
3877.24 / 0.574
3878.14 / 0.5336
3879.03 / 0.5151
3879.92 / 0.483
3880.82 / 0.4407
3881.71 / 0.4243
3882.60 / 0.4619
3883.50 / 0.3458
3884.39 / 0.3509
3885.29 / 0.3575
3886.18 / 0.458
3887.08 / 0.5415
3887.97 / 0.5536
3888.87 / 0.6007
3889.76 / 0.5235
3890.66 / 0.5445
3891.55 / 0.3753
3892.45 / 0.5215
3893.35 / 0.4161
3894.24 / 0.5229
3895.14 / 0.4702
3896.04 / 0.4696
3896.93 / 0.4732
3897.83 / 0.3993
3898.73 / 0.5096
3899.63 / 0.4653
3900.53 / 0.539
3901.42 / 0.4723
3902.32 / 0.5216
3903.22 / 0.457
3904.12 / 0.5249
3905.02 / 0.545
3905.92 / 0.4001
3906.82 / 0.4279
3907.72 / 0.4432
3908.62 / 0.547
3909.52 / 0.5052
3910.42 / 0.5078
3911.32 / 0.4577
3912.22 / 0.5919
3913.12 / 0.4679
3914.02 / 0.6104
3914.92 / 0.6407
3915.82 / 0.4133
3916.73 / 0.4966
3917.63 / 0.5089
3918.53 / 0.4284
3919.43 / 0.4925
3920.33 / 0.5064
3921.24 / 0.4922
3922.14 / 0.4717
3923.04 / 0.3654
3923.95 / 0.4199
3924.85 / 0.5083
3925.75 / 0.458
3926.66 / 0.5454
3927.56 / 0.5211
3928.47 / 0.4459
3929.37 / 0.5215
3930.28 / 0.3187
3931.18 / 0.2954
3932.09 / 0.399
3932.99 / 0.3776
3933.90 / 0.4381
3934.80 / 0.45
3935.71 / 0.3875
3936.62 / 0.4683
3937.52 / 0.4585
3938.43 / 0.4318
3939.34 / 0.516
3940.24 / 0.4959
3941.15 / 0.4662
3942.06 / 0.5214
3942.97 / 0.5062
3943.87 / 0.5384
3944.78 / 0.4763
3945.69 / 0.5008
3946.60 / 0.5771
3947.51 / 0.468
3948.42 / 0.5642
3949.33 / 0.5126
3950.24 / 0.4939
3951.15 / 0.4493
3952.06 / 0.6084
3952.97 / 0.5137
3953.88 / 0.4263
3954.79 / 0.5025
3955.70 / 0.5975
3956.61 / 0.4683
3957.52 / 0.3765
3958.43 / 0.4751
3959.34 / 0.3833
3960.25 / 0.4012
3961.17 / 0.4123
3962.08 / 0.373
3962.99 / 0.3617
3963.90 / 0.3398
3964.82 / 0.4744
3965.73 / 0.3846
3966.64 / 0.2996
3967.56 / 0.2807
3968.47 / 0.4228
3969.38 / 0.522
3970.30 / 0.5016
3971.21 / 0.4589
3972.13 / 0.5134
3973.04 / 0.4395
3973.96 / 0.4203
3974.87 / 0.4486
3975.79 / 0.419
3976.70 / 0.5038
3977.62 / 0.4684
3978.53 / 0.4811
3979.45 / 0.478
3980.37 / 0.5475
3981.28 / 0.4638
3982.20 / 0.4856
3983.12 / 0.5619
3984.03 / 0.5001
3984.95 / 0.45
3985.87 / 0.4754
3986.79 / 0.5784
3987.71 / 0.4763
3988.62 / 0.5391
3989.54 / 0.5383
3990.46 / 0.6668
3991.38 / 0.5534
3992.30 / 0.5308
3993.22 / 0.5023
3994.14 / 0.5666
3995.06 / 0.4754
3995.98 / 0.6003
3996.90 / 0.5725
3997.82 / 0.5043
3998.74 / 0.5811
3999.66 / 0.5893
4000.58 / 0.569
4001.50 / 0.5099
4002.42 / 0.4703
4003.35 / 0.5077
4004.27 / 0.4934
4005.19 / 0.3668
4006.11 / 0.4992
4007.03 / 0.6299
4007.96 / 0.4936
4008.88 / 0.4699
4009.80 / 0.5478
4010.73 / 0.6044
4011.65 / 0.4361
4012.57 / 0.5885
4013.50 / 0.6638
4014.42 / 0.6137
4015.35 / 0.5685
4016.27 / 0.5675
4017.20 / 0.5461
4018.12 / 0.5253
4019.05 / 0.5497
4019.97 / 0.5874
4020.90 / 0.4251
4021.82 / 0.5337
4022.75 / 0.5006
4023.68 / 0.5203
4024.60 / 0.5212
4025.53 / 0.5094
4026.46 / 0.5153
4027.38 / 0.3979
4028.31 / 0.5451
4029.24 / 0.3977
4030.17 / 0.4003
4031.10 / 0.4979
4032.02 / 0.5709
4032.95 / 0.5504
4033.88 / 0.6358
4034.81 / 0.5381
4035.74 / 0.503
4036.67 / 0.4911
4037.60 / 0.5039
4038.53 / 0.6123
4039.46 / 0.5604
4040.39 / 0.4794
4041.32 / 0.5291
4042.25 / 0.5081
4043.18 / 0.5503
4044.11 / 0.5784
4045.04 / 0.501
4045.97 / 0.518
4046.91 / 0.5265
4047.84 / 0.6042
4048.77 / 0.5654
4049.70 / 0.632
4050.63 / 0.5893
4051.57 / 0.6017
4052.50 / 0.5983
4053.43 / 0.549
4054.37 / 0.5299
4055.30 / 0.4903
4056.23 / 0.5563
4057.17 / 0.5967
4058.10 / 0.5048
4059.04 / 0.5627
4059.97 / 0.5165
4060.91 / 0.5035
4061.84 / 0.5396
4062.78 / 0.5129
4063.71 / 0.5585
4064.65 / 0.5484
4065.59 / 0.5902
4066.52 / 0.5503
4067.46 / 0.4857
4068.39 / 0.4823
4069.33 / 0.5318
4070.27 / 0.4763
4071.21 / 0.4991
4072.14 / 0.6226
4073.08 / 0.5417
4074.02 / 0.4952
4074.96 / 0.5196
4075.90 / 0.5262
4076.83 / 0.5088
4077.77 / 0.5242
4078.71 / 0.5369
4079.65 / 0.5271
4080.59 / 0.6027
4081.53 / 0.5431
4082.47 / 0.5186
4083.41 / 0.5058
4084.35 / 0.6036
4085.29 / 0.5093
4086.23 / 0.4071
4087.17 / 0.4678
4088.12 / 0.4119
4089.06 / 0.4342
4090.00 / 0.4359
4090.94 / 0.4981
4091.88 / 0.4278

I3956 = 1.17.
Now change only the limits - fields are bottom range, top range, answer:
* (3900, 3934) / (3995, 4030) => 1.16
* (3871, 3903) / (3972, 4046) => 1.15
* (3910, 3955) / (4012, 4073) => 1.18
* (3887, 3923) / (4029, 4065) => 1.17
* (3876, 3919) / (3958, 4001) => 1.03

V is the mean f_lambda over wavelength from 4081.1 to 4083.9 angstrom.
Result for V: 0.523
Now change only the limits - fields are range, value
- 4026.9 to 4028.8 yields 0.472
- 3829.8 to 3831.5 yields 0.428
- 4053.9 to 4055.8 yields 0.512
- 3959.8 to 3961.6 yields 0.405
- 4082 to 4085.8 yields 0.533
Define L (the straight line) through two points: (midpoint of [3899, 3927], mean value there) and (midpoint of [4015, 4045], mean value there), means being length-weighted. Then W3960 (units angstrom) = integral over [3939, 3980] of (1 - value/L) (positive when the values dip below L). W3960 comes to 3.27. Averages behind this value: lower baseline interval 0.491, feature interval 0.463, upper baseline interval 0.522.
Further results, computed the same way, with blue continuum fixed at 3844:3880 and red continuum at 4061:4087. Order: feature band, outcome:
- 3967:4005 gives 1.9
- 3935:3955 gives 1.4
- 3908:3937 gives 3.3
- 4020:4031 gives 0.9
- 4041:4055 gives -0.8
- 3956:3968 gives 3.2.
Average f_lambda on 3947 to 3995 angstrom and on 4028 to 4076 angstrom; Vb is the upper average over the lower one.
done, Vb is 1.13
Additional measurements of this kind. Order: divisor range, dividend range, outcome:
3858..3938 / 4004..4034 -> 1.06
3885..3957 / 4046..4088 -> 1.11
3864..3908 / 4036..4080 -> 1.07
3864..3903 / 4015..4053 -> 1.05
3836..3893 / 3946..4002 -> 0.96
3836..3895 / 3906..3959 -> 0.95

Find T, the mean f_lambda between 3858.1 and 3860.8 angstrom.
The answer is 0.543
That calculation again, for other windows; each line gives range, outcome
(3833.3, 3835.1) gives 0.386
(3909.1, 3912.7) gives 0.516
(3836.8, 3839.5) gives 0.481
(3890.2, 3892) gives 0.46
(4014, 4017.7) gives 0.573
